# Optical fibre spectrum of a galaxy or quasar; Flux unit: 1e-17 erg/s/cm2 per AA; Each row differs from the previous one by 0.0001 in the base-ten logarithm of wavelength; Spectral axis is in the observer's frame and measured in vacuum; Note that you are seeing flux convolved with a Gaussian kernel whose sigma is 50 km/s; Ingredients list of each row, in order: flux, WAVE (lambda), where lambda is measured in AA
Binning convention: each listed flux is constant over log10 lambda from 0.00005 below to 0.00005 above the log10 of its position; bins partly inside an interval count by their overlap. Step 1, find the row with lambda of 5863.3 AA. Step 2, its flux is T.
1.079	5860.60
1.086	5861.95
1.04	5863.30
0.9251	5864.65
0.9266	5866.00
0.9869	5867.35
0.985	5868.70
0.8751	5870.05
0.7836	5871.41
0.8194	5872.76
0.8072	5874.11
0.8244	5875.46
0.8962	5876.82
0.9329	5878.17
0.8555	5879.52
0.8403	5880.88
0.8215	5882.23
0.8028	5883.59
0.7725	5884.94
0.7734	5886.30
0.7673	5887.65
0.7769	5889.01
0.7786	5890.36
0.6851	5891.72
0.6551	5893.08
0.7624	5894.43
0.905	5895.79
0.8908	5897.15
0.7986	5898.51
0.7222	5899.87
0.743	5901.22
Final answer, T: 1.04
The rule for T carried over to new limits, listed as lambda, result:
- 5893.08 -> 0.6551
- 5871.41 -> 0.7836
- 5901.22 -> 0.743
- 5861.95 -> 1.086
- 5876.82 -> 0.8962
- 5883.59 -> 0.8028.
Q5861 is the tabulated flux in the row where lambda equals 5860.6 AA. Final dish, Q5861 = 1.079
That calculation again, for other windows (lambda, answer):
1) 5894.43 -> 0.7624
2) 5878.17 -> 0.9329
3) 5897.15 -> 0.8908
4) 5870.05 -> 0.8751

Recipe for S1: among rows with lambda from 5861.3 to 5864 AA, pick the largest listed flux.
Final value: 1.086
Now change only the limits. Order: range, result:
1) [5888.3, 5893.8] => 0.7786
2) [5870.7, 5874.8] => 0.8194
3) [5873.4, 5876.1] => 0.8244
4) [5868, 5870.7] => 0.985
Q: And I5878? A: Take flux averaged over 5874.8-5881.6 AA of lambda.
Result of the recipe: 0.869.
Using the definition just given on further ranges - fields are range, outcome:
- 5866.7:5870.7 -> 0.95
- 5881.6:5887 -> 0.792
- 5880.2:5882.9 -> 0.831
